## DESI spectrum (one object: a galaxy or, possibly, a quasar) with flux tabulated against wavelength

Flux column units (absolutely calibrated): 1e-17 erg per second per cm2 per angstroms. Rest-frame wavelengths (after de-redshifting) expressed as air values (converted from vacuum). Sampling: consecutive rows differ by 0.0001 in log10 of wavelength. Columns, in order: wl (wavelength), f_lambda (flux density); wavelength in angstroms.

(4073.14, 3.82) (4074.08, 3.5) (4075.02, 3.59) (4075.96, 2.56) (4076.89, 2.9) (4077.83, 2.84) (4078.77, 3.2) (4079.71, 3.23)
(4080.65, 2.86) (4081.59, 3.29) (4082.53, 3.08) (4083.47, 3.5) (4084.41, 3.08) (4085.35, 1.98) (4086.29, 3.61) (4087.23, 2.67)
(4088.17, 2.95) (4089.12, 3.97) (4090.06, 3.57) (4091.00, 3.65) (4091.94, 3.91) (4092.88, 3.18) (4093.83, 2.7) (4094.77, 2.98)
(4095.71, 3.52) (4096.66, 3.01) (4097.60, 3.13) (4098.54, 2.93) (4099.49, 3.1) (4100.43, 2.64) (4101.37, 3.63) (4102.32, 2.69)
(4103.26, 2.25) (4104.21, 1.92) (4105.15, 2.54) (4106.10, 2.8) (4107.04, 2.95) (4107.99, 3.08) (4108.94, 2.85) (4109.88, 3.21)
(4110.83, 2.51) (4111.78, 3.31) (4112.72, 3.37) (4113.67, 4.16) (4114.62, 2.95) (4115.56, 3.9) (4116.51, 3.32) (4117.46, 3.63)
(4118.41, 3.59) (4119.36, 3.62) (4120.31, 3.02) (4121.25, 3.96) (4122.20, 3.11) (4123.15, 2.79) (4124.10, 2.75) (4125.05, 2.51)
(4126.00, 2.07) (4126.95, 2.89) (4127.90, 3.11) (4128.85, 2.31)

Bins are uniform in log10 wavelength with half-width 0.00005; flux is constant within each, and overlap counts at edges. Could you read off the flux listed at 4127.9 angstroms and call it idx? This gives 3.11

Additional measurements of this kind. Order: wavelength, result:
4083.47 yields 3.5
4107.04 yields 2.95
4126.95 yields 2.89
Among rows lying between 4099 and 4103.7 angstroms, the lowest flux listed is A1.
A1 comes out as 2.25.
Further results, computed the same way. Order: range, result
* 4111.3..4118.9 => 2.95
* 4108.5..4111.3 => 2.51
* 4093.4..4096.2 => 2.7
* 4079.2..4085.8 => 1.98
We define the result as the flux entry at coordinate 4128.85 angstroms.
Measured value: 2.31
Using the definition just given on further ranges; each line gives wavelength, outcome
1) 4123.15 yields 2.79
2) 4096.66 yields 3.01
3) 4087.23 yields 2.67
